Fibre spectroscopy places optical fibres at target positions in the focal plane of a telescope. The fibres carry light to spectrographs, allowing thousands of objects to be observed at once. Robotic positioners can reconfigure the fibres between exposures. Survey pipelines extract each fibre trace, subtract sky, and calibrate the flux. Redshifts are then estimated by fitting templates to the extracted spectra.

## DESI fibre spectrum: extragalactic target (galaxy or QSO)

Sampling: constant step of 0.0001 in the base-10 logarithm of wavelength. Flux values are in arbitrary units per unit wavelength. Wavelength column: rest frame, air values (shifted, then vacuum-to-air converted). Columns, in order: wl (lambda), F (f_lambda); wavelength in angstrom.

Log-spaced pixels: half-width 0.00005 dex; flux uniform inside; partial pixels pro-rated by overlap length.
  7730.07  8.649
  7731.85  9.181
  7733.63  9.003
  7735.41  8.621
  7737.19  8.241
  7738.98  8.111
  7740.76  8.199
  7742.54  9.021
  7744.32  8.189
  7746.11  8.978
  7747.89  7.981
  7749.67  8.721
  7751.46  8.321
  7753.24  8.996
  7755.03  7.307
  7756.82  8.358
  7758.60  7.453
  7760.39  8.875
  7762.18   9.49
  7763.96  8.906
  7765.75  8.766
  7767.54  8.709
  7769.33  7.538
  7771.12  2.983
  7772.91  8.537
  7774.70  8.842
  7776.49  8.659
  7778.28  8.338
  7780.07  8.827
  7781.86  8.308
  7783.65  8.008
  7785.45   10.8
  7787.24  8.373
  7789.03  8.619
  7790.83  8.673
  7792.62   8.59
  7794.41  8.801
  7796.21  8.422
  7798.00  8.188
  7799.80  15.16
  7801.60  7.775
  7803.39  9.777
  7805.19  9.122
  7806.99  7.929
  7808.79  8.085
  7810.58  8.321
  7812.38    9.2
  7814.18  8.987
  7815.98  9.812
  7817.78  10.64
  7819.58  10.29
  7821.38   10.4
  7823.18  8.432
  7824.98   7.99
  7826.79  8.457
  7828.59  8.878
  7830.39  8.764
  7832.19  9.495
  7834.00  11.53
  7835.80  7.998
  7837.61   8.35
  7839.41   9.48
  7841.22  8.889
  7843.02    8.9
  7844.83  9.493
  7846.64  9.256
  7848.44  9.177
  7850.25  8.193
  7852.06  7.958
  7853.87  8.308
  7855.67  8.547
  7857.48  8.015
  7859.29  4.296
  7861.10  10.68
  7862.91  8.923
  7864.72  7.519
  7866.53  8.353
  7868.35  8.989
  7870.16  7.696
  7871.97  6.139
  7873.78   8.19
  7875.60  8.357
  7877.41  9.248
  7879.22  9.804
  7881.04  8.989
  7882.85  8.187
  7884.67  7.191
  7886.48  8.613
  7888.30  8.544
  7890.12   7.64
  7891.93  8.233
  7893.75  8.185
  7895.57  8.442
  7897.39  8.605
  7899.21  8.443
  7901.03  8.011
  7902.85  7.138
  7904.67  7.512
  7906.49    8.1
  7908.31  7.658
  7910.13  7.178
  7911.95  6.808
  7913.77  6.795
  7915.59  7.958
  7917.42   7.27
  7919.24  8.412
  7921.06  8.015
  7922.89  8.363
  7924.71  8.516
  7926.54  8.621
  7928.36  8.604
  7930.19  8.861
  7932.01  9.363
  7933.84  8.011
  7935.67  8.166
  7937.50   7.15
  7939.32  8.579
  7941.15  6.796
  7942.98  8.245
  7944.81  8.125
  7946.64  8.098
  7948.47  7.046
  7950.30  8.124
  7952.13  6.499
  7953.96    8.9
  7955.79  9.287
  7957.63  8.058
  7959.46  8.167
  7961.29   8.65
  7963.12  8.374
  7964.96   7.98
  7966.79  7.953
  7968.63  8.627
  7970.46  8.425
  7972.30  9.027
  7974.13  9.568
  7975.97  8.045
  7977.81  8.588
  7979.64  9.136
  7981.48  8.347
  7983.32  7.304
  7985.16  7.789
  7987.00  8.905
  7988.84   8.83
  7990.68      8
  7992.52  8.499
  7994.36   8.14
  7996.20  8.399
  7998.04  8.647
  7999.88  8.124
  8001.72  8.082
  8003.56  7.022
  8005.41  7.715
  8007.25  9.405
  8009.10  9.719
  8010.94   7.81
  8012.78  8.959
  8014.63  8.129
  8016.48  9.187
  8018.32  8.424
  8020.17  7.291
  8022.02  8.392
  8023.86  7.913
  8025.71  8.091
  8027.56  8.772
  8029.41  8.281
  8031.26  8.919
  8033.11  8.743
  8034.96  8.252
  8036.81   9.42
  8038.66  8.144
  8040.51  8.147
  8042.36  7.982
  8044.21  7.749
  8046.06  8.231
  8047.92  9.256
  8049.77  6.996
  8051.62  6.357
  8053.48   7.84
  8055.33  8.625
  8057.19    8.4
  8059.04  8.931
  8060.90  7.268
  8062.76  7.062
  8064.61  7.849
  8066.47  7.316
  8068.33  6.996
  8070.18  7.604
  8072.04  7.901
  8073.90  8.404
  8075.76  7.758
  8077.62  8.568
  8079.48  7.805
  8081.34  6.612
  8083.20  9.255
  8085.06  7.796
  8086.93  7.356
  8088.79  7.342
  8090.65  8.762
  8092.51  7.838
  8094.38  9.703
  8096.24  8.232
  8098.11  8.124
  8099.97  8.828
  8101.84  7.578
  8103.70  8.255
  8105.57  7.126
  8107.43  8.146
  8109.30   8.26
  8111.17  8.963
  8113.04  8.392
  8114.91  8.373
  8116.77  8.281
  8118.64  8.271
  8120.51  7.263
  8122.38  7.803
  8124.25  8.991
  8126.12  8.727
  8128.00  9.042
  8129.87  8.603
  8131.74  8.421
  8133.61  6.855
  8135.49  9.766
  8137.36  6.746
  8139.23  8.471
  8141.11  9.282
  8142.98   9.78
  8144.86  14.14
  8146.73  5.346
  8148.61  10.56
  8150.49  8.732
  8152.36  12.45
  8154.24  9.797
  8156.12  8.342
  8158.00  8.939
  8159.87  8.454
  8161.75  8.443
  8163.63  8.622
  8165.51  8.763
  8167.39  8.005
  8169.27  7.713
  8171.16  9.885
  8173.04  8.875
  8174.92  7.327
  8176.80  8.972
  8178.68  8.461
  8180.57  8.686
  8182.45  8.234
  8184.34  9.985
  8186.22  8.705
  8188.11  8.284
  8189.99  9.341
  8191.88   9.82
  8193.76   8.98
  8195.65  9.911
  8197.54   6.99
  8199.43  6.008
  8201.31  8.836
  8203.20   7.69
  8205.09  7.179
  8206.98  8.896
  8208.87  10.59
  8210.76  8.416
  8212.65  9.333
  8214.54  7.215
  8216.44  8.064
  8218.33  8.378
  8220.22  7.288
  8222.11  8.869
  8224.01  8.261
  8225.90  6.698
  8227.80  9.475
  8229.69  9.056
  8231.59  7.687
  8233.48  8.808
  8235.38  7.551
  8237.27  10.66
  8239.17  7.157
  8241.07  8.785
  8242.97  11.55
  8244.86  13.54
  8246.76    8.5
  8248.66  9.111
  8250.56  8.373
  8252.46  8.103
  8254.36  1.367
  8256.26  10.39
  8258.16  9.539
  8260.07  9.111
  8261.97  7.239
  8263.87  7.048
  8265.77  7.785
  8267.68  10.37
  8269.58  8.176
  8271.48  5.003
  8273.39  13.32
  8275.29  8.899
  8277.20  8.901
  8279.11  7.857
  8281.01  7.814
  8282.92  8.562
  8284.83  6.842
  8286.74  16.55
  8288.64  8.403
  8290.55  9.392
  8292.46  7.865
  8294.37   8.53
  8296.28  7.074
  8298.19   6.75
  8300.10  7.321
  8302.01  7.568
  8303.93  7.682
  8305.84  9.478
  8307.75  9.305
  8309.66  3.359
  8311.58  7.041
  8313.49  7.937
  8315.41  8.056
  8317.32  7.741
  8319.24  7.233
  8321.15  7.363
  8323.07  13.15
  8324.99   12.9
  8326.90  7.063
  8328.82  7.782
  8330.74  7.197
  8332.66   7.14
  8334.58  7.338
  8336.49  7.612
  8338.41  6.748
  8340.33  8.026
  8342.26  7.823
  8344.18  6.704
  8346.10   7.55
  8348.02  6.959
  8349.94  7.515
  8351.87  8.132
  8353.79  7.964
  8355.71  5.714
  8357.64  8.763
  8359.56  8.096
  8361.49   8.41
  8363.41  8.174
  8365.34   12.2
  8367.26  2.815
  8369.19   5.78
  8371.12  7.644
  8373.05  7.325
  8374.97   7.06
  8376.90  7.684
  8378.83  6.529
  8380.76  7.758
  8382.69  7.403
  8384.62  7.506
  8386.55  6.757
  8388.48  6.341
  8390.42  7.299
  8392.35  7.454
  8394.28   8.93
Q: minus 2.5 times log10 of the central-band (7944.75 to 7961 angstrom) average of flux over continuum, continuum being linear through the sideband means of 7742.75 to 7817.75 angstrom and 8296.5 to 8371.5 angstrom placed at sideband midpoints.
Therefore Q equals 0.042 mag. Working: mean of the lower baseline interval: 8.66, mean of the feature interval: 8.05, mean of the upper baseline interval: 7.74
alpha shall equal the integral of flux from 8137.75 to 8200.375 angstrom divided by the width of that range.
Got 8.9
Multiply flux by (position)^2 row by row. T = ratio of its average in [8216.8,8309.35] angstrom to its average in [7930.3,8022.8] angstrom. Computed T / 1.1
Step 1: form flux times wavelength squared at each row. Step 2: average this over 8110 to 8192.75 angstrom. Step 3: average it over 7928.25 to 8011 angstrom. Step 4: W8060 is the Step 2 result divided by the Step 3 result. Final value 1.11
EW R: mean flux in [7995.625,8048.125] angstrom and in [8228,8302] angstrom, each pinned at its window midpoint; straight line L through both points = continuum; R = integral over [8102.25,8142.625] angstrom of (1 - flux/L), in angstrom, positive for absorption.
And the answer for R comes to 0.9 angstrom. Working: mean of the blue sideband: 8.37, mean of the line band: 8.3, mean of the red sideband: 8.65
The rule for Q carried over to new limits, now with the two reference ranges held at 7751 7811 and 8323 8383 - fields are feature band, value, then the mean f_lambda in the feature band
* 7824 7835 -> -0.08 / 9.17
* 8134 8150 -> -0.14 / 9.16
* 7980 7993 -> 0.00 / 8.26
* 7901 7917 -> 0.13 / 7.43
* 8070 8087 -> 0.03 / 7.94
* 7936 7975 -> 0.02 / 8.17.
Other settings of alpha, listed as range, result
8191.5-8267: 8.45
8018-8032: 8.24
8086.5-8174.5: 8.61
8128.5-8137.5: 8.25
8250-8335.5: 8.26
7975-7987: 8.26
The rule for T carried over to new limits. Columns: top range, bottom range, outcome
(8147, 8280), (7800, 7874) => 1.08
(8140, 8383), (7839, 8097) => 1.10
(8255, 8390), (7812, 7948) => 1.06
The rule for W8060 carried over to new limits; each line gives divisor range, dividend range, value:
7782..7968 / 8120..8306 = 1.11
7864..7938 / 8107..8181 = 1.14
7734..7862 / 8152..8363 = 1.08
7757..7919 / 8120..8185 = 1.12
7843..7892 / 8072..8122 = 1.03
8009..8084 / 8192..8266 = 1.09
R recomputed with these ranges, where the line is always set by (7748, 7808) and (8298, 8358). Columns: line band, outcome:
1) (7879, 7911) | 1.24 angstrom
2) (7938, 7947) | 0.47 angstrom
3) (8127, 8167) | -4.78 angstrom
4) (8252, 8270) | -0.05 angstrom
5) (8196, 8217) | -0.53 angstrom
